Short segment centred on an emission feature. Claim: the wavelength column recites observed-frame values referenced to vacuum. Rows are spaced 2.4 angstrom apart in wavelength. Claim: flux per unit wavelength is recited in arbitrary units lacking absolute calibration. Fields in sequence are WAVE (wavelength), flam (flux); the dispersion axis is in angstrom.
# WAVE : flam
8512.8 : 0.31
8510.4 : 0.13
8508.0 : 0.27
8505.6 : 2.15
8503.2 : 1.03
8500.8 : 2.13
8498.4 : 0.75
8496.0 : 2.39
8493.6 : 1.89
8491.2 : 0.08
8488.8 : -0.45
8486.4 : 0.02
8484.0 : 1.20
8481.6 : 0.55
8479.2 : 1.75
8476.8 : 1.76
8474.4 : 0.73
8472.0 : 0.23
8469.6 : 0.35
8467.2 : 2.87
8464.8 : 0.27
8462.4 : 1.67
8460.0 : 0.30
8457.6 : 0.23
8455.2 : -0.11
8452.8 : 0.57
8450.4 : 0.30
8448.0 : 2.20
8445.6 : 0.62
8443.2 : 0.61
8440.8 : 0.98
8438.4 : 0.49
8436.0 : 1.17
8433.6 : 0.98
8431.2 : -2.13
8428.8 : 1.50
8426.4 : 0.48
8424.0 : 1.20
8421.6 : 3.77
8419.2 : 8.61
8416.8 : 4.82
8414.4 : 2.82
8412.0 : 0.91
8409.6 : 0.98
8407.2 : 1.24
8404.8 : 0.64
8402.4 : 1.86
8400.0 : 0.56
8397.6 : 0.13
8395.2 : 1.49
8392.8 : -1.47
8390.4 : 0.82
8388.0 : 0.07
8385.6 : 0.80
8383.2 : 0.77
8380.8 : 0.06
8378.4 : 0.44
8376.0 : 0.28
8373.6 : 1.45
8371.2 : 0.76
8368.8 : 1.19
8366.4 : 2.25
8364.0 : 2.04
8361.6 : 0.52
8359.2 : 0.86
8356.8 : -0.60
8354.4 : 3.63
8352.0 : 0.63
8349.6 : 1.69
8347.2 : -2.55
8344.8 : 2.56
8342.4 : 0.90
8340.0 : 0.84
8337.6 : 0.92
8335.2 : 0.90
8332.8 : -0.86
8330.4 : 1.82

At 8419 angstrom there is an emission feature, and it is H-gamma 4340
